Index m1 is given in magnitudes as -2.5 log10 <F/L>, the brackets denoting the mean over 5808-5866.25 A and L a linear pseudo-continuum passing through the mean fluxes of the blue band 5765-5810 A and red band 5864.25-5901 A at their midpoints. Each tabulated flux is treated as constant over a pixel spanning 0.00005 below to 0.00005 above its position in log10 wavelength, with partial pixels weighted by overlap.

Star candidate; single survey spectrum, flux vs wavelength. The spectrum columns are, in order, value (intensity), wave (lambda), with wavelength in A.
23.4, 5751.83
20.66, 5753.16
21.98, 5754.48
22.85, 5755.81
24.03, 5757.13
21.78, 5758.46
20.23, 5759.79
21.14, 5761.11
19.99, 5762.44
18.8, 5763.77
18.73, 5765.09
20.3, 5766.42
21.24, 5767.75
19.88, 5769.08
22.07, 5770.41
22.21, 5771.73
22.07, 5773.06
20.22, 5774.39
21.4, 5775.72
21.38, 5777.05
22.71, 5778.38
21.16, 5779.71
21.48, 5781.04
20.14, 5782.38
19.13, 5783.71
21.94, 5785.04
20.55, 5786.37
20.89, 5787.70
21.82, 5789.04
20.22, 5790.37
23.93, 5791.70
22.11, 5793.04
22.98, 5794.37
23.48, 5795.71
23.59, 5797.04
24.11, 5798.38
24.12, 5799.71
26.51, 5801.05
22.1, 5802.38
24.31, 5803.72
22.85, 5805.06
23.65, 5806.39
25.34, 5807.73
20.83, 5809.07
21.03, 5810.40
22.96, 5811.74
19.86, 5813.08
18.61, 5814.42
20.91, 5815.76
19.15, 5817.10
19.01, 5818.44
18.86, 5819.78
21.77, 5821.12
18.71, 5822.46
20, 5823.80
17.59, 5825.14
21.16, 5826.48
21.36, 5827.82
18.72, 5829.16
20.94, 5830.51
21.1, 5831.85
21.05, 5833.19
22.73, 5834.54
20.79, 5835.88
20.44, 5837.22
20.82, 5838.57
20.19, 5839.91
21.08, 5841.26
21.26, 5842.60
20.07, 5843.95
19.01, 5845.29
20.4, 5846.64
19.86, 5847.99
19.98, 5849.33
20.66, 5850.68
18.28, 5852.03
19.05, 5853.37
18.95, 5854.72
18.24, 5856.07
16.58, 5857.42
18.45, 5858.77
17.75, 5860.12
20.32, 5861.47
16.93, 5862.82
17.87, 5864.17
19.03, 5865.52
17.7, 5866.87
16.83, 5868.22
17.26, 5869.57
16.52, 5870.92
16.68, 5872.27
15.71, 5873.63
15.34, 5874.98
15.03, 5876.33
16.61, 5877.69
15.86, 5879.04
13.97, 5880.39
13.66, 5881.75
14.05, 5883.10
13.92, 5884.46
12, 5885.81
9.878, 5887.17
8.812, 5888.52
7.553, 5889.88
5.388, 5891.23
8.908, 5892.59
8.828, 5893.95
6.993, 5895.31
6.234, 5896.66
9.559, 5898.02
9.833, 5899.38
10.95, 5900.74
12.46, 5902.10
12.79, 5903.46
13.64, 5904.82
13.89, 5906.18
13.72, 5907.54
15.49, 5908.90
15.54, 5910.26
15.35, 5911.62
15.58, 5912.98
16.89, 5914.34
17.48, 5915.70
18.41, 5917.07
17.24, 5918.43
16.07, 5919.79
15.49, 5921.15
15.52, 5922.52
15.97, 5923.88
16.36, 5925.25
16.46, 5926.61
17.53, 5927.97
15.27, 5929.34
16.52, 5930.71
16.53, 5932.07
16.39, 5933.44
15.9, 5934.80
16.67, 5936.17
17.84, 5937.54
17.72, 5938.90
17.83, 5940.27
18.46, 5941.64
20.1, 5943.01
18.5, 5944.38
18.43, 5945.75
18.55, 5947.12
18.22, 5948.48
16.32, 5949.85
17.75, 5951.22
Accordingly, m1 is -0.16 mag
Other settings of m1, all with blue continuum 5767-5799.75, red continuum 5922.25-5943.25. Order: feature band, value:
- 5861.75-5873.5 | 0.10 mag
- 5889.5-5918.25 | 0.40 mag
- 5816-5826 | 0.06 mag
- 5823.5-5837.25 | -0.02 mag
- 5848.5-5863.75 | 0.04 mag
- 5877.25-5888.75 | 0.36 mag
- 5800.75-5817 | -0.06 mag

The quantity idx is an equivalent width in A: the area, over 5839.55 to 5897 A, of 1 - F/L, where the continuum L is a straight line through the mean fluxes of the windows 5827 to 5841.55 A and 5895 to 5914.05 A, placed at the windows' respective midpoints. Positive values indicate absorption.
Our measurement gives 4.39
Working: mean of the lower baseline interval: 20.8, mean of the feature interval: 15.8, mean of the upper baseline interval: 12.5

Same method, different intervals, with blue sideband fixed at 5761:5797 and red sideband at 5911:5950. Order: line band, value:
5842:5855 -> -0.3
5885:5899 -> 7.4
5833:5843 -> -0.7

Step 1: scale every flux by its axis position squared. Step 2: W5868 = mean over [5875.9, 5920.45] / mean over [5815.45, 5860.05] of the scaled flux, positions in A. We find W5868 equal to 0.66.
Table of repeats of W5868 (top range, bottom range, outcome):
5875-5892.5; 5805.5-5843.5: 0.60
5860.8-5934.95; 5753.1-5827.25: 0.70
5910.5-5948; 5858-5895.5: 1.21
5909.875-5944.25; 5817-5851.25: 0.86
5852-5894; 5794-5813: 0.66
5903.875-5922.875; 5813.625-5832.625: 0.82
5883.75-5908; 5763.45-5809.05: 0.48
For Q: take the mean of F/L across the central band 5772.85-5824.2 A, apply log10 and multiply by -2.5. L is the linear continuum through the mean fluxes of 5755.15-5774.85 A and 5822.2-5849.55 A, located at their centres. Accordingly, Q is -0.05 mag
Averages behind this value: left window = 21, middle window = 21.7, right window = 20.4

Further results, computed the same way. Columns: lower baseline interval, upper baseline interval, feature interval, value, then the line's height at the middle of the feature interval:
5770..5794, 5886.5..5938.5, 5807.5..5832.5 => -0.06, 19.2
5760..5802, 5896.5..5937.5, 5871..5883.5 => 0.11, 16.9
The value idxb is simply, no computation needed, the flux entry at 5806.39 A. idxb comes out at 23.65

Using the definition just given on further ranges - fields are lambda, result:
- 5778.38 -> 22.71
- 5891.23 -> 5.388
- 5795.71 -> 23.48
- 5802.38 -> 22.1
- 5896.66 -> 6.234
